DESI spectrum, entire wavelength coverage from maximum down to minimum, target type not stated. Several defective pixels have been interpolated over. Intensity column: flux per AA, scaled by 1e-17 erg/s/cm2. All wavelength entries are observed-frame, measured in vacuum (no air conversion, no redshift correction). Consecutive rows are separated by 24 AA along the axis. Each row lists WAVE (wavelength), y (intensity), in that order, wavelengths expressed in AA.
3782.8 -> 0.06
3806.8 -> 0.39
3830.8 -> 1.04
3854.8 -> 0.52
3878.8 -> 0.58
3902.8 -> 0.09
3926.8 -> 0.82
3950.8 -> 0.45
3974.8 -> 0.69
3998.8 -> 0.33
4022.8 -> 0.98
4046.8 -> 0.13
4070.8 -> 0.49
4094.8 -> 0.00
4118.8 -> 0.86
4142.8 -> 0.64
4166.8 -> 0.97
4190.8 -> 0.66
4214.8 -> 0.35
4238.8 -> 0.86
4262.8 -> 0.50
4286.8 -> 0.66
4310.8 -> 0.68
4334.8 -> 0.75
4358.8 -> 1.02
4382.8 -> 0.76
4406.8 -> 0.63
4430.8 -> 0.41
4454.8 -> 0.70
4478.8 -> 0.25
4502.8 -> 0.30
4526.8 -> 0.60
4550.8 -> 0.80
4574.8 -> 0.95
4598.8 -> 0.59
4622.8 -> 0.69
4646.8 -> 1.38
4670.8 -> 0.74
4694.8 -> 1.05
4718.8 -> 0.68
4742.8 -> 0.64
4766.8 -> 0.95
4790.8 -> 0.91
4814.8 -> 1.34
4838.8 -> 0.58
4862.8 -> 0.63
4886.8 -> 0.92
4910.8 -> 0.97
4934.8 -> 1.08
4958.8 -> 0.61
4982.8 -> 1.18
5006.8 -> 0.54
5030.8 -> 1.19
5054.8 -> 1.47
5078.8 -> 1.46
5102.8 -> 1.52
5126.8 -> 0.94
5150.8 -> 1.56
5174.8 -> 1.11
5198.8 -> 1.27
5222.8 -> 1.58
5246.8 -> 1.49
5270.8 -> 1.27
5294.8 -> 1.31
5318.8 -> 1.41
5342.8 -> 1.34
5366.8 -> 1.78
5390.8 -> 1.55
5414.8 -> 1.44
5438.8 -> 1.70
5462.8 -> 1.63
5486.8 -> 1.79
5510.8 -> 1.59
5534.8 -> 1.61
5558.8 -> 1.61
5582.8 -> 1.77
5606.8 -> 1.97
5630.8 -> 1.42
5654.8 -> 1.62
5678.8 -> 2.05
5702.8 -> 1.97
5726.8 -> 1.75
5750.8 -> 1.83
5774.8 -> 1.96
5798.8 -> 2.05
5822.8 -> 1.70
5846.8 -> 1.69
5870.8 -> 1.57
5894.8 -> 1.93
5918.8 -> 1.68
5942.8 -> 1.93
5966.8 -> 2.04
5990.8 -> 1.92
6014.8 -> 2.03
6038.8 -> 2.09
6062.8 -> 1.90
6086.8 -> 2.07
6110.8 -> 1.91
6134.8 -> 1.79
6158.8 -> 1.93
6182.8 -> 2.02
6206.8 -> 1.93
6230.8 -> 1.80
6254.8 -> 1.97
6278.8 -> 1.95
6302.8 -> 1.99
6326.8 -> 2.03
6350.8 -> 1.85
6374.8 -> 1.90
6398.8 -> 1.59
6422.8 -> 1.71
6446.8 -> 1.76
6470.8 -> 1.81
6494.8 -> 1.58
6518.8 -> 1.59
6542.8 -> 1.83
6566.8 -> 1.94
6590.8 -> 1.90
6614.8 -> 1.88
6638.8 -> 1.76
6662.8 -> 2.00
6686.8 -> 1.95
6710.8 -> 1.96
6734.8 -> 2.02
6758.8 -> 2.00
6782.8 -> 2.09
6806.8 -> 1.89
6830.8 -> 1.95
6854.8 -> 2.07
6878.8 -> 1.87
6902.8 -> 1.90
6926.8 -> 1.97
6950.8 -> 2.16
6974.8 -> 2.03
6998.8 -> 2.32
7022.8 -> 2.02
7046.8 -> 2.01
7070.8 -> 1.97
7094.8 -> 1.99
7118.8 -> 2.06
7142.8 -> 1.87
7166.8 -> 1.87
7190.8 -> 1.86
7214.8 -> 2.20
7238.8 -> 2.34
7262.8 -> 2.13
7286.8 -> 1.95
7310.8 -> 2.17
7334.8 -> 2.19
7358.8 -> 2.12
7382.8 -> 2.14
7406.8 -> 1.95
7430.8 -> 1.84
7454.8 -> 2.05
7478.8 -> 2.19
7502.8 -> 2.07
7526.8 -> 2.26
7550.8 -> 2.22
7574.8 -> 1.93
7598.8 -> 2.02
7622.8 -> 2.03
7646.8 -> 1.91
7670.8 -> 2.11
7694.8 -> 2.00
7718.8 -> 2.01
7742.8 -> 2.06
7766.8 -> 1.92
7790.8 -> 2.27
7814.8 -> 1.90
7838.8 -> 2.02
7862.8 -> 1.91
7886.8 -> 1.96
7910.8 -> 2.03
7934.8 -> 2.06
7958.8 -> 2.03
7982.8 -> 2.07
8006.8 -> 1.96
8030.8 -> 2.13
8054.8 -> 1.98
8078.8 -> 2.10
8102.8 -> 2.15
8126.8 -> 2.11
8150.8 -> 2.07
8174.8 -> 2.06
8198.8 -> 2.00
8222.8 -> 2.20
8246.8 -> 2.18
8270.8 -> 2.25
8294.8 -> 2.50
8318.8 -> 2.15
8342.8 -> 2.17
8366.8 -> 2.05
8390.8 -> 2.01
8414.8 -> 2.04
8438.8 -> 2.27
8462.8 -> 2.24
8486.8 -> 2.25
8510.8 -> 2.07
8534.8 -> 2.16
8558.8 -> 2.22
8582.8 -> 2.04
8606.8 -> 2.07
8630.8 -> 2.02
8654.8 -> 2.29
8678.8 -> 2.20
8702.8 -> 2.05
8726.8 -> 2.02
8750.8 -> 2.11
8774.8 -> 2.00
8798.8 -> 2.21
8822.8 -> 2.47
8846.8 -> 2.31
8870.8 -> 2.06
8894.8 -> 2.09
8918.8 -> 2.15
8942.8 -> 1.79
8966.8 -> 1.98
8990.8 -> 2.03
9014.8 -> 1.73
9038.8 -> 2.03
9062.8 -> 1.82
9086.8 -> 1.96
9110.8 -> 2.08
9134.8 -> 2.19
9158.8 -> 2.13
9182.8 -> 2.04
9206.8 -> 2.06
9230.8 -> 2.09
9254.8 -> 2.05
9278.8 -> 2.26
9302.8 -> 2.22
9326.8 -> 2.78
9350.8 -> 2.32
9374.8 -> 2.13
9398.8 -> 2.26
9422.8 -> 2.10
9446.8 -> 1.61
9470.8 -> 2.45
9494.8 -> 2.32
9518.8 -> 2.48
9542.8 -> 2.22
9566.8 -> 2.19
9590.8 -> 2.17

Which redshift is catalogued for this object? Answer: 0.260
